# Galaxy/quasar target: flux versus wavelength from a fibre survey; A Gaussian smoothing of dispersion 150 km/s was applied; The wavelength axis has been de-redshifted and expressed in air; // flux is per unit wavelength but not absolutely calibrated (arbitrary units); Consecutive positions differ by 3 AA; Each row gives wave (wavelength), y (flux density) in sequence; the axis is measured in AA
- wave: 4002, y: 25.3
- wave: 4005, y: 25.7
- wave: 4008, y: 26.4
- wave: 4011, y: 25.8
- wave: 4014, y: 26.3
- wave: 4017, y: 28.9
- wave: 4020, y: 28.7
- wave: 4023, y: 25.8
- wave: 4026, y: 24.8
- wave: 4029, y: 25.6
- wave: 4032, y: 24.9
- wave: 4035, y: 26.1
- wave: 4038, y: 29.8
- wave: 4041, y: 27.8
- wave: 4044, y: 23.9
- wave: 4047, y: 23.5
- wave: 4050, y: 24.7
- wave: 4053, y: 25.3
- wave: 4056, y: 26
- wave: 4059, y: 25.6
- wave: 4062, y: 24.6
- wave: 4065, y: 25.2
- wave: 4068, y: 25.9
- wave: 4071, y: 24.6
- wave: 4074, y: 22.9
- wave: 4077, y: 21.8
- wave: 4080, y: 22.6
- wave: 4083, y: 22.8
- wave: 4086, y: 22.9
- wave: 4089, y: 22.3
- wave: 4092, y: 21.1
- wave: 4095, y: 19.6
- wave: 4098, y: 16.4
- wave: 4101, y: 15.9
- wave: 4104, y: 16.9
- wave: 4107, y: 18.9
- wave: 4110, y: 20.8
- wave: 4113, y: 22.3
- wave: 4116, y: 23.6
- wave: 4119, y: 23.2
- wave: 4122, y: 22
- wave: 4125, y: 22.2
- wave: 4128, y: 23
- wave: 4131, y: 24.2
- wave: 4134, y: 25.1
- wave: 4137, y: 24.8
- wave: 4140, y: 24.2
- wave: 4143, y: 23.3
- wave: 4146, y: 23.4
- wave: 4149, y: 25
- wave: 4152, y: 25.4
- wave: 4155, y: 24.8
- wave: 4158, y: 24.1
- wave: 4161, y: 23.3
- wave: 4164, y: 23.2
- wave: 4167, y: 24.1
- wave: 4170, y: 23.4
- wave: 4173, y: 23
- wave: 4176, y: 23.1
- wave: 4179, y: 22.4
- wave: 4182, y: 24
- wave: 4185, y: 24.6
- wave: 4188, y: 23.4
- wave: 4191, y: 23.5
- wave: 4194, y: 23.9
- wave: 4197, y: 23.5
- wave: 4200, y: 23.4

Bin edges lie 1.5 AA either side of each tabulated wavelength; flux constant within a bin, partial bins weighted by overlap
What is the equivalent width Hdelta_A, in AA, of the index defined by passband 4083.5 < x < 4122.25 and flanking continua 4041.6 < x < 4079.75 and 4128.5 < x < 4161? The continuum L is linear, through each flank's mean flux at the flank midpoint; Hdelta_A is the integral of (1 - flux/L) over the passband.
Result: 6.3 AA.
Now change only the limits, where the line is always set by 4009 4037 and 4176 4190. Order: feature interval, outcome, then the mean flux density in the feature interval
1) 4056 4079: 1.0 AA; 24.4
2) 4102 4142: 3.7 AA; 22.3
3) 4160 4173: 0.2 AA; 23.5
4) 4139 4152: 0.0 AA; 24.1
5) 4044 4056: 0.6 AA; 24.6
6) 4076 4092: 1.9 AA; 22.4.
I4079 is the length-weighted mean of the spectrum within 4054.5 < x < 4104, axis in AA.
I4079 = 22.3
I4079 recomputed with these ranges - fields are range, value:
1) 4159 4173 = 23.5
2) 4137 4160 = 24.3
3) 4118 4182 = 23.7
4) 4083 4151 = 21.9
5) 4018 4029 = 26.4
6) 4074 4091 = 22.5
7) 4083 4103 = 19.9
